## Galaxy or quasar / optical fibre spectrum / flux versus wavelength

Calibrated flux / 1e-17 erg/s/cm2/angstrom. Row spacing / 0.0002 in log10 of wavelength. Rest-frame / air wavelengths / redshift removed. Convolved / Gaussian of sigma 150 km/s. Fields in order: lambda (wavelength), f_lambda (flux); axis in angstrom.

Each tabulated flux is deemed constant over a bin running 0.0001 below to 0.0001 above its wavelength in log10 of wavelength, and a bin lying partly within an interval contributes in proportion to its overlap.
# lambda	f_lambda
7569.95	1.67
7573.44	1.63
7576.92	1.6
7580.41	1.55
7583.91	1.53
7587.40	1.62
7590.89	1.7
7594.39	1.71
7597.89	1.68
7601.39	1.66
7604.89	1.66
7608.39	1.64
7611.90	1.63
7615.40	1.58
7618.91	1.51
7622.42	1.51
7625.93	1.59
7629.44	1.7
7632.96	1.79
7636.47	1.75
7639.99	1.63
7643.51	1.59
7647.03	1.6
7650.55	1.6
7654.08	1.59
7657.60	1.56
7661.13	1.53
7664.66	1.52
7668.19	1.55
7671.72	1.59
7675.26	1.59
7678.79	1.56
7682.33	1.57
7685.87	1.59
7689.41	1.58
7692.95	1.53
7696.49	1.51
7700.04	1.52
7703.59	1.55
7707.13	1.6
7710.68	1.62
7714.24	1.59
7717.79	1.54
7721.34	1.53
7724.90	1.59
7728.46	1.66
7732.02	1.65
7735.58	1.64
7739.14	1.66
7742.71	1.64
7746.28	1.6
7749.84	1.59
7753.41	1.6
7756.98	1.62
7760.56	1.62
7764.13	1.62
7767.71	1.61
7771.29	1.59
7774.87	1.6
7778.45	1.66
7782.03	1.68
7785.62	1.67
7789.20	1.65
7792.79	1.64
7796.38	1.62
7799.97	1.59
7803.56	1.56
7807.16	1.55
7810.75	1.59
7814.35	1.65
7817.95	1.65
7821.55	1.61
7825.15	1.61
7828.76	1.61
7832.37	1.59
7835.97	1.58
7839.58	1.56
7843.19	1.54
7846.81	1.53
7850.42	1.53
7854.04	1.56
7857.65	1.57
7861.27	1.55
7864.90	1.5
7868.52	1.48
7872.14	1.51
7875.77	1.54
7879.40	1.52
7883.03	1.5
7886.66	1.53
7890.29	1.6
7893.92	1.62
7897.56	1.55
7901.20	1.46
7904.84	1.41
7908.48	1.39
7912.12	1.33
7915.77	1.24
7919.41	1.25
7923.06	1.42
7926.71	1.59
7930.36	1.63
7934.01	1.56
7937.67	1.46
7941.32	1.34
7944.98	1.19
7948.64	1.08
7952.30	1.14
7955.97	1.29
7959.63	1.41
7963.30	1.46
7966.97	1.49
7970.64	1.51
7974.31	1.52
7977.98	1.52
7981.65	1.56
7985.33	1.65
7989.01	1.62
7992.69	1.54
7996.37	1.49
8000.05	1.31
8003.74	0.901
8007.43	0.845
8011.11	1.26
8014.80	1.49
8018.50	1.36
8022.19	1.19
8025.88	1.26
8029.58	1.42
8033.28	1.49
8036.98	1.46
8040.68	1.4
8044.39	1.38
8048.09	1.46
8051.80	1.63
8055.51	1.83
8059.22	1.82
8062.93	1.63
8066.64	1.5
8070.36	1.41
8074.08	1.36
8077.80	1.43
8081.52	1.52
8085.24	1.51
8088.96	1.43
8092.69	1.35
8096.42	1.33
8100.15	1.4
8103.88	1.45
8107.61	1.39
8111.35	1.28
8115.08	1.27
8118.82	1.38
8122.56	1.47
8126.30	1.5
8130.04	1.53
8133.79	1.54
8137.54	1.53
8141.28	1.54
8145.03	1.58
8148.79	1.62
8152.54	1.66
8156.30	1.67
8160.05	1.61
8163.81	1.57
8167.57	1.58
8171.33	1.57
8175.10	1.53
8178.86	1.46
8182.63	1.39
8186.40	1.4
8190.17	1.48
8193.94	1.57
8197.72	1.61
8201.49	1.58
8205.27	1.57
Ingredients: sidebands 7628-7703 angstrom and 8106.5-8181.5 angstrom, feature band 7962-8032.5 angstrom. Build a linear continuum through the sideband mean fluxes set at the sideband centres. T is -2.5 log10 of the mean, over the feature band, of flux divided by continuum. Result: 0.11 mag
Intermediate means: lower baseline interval 1.59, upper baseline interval 1.51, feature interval 1.39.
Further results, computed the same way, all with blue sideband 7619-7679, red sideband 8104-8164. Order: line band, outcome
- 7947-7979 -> 0.12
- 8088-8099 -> 0.11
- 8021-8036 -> 0.13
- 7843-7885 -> 0.02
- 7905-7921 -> 0.18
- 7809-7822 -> -0.04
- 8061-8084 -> 0.03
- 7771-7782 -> -0.04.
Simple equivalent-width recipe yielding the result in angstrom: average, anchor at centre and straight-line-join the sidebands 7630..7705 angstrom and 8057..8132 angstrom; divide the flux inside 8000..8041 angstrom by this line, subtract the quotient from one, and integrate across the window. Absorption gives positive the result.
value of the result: 5.5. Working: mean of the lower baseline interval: 1.59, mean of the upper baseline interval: 1.45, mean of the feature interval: 1.28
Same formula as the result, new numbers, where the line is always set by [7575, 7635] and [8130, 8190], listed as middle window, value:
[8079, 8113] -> 3.25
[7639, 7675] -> 1.00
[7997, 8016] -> 4.82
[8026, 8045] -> 1.79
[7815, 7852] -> 0.26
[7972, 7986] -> 0.18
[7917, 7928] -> 1.25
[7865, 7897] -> 1.04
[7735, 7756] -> -0.17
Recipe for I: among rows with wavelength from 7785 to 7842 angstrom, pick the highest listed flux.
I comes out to 1.67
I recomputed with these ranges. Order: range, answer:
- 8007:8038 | 1.49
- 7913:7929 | 1.59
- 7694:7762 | 1.66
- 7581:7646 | 1.79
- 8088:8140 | 1.54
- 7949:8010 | 1.65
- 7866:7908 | 1.62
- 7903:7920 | 1.41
